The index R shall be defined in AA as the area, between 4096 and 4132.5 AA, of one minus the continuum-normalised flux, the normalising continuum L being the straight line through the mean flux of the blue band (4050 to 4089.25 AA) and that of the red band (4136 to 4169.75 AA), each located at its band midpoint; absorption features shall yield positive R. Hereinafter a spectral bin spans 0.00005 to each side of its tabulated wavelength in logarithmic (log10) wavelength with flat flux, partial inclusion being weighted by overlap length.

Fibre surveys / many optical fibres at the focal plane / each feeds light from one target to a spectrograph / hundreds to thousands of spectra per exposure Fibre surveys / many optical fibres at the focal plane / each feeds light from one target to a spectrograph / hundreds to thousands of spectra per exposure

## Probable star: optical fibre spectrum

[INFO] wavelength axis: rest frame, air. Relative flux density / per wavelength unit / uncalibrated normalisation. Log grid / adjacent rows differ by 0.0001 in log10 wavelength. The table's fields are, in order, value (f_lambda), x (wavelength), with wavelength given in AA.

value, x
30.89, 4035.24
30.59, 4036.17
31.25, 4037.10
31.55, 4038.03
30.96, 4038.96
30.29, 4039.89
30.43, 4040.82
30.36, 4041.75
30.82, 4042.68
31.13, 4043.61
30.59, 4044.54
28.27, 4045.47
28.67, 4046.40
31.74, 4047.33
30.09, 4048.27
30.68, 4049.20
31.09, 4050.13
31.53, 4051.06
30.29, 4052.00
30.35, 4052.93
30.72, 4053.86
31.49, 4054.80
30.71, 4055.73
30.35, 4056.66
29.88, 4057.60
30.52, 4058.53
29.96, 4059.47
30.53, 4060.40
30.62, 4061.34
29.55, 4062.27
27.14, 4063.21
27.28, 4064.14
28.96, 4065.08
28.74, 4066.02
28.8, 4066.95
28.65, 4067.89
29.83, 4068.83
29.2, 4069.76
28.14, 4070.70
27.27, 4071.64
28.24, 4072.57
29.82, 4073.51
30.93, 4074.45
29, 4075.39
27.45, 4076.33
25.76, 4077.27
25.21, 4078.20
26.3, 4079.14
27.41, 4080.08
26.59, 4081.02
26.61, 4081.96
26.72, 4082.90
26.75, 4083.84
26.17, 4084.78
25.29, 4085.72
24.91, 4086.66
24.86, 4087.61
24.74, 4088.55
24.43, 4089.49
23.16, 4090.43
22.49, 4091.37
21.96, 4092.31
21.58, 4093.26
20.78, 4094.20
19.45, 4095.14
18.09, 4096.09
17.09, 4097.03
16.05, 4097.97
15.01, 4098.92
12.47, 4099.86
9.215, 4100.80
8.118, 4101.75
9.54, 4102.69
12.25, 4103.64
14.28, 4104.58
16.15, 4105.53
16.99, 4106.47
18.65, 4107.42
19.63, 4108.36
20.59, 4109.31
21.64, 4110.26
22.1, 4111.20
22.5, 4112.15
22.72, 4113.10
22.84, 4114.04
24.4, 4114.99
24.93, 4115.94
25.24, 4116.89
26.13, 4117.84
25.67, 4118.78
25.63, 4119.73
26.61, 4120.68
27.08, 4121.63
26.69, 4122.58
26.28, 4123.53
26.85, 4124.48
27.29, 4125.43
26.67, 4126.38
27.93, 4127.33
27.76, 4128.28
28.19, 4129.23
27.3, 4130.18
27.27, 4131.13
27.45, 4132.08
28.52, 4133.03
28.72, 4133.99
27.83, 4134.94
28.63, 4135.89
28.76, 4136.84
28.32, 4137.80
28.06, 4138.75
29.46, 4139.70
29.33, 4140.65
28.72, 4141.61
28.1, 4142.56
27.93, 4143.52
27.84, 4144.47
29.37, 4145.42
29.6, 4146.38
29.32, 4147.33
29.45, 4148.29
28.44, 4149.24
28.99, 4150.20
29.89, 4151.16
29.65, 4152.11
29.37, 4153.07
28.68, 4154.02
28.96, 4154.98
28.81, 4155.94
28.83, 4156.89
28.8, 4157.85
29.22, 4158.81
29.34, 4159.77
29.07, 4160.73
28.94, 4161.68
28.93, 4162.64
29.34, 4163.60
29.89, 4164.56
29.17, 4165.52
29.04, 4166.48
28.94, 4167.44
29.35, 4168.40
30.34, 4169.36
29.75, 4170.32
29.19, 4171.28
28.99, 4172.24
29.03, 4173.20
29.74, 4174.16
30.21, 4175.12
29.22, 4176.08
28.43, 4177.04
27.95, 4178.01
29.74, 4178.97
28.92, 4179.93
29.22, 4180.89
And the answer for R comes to 9.1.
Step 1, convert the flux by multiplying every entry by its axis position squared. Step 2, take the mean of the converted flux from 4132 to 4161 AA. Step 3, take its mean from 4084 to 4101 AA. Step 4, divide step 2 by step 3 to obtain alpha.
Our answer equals 1.4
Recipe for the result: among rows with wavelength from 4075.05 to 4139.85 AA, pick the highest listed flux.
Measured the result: 29.46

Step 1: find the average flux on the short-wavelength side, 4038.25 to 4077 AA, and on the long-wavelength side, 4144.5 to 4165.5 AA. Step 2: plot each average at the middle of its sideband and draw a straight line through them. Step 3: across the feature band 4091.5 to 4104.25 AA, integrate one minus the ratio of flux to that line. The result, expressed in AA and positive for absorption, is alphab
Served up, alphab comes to 6.0 AA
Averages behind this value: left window 29.8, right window 29.2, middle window 15.7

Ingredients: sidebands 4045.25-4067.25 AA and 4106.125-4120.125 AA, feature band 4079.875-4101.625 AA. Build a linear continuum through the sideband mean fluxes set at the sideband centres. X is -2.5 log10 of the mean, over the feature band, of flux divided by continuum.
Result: 0.19 mag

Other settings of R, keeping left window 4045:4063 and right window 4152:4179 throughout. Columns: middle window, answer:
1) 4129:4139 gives 0.48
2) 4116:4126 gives 1.13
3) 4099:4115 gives 6.84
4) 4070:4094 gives 3.20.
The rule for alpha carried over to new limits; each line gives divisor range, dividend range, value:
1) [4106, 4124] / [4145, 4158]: 1.26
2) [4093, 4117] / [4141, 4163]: 1.64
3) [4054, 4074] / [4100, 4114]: 0.59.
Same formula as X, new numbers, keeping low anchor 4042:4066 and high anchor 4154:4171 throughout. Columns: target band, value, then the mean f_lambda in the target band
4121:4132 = 0.087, 27.2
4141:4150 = 0.022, 28.8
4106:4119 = 0.304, 22.4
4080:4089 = 0.153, 25.9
